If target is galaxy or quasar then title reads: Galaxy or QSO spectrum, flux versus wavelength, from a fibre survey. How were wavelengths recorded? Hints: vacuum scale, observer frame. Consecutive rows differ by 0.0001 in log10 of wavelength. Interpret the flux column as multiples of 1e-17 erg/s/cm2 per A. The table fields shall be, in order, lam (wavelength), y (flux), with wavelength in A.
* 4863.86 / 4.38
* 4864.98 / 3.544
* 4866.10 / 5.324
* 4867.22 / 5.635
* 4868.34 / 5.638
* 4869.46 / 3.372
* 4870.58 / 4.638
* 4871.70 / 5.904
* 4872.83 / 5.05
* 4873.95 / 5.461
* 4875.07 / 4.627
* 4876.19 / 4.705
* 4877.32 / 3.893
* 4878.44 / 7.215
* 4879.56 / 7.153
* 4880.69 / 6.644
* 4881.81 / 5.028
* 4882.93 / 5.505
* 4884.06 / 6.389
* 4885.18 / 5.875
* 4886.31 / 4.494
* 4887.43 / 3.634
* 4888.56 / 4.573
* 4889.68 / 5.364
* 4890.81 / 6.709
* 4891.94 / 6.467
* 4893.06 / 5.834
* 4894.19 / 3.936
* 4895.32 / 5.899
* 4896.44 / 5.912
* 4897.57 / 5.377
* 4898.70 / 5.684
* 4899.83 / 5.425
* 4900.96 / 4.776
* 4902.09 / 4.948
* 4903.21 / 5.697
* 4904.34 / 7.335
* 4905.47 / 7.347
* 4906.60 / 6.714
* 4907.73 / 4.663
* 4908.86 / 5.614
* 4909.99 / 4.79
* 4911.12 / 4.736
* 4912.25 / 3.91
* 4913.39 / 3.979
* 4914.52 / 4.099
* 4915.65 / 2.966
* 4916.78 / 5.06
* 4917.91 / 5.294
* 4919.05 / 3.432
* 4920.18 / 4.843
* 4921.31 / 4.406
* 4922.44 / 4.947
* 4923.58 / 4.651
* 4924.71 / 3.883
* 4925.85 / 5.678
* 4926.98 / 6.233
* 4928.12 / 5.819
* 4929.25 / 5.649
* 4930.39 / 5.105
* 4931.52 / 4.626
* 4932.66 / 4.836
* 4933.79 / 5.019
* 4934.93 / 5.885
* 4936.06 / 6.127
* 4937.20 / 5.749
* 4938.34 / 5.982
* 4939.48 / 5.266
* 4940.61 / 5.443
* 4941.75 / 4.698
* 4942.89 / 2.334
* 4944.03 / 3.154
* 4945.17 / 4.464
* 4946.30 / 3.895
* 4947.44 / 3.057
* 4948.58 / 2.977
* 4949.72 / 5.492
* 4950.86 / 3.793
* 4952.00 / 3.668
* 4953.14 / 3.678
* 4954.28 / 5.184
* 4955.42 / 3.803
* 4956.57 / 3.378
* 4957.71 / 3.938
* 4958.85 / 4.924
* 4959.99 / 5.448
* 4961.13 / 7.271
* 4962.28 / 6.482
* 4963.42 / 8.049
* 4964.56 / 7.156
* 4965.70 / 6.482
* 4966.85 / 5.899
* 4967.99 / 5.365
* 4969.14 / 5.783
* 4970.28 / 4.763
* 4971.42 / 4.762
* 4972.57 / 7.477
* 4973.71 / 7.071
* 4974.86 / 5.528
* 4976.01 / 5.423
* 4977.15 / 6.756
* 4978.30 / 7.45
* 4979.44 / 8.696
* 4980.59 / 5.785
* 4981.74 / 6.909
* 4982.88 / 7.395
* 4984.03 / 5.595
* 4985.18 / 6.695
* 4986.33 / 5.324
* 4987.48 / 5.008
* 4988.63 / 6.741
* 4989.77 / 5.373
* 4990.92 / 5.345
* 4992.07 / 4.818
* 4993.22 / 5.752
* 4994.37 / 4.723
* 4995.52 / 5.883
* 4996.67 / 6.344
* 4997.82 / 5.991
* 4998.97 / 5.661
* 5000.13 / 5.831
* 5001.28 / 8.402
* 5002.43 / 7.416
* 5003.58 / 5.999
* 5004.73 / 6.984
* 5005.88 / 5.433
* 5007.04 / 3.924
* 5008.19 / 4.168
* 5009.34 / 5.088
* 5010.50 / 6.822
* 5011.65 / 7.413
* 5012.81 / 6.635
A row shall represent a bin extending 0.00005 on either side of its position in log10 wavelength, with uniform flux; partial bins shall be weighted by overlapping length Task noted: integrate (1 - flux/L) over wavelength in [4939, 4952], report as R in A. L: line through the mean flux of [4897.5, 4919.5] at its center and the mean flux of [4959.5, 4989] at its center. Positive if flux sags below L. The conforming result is 4.0 A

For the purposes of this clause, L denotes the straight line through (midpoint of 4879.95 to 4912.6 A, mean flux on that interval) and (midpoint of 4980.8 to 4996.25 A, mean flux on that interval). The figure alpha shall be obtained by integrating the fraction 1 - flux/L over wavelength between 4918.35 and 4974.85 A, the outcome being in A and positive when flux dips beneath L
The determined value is 6.1 A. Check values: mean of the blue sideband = 5.51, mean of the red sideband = 5.82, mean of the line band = 5.07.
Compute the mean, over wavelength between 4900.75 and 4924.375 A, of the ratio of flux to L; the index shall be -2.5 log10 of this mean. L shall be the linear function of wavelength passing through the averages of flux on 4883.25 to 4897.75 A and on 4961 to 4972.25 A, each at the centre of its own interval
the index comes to 0.14 mag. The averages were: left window 5.42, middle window 4.95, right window 6.19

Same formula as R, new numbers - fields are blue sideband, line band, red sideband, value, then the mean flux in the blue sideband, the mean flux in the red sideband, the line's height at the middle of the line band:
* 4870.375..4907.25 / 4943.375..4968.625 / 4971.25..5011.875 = 4.5 A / 5.59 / 6.11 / 5.93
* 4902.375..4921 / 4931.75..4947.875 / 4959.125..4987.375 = 2.6 A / 5.02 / 6.36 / 5.63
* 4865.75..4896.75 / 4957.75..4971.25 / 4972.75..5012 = -0.2 A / 5.39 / 6.12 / 5.93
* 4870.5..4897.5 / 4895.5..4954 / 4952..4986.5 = 8.1 A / 5.47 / 5.92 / 5.68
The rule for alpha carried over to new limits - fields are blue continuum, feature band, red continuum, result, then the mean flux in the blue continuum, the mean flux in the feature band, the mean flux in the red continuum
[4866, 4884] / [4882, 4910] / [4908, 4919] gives -4.1 A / 5.39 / 5.57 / 4.45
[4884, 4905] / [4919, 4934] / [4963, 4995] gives 1.9 A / 5.48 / 4.99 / 6.14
